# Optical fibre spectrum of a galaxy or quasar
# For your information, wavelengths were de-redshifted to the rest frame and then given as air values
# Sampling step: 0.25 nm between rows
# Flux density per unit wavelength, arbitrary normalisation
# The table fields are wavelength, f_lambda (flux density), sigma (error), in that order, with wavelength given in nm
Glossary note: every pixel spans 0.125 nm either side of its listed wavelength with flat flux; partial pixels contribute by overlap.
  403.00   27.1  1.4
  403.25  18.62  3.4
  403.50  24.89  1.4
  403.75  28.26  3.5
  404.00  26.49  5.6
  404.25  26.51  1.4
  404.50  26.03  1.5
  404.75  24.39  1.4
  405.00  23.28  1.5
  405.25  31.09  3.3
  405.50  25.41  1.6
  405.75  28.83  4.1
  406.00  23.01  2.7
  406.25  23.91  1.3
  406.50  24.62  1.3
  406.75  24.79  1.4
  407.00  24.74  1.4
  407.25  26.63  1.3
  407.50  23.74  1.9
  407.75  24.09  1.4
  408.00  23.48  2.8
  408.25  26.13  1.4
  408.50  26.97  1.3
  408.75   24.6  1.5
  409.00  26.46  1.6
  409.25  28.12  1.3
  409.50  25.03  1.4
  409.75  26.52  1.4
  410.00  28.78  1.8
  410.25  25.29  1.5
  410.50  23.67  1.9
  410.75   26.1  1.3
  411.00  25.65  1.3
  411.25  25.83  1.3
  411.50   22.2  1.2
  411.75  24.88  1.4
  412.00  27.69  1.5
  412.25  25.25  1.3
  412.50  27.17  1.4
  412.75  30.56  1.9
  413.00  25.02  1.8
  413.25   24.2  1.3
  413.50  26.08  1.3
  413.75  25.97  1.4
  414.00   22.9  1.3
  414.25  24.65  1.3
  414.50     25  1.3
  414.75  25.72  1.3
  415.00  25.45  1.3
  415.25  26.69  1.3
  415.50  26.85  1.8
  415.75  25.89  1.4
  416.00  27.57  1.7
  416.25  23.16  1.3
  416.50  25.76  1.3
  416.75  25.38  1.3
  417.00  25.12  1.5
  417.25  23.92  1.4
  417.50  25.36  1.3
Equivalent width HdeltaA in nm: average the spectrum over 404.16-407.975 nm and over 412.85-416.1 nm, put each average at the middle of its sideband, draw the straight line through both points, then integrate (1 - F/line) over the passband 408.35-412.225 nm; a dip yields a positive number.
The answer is -0.06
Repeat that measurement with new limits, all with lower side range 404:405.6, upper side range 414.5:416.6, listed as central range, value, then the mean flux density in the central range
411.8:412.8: -0.050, 27.2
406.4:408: 0.087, 24.7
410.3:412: 0.066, 25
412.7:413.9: -0.006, 26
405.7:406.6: 0.046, 24.8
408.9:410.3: -0.041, 26.8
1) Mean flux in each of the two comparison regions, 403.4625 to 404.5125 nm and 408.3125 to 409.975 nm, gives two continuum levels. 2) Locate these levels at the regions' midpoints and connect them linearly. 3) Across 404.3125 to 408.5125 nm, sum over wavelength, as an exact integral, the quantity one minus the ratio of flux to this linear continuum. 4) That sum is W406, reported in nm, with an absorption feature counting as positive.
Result 0.188 nm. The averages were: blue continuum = 26.6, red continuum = 26.4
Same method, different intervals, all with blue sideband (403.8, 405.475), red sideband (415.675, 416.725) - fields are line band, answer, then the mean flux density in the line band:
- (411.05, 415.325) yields 0.03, 25.6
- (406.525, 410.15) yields 0.06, 25.7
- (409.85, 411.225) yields 0.00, 25.9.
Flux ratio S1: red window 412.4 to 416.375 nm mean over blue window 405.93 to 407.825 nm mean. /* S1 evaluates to 1.05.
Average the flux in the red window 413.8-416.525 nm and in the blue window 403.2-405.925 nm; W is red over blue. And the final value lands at 0.98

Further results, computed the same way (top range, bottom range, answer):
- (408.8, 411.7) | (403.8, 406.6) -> 1.00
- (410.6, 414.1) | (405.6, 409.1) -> 1.02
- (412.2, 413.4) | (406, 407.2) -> 1.08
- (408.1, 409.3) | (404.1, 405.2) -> 1.03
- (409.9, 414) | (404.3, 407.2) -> 1.01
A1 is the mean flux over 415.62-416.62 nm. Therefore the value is 25.6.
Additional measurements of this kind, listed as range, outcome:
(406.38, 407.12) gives 24.7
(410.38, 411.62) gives 24.7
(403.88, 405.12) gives 25.3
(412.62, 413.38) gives 26.6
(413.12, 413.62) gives 25.1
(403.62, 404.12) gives 27.4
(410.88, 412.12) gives 25.2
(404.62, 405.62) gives 26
